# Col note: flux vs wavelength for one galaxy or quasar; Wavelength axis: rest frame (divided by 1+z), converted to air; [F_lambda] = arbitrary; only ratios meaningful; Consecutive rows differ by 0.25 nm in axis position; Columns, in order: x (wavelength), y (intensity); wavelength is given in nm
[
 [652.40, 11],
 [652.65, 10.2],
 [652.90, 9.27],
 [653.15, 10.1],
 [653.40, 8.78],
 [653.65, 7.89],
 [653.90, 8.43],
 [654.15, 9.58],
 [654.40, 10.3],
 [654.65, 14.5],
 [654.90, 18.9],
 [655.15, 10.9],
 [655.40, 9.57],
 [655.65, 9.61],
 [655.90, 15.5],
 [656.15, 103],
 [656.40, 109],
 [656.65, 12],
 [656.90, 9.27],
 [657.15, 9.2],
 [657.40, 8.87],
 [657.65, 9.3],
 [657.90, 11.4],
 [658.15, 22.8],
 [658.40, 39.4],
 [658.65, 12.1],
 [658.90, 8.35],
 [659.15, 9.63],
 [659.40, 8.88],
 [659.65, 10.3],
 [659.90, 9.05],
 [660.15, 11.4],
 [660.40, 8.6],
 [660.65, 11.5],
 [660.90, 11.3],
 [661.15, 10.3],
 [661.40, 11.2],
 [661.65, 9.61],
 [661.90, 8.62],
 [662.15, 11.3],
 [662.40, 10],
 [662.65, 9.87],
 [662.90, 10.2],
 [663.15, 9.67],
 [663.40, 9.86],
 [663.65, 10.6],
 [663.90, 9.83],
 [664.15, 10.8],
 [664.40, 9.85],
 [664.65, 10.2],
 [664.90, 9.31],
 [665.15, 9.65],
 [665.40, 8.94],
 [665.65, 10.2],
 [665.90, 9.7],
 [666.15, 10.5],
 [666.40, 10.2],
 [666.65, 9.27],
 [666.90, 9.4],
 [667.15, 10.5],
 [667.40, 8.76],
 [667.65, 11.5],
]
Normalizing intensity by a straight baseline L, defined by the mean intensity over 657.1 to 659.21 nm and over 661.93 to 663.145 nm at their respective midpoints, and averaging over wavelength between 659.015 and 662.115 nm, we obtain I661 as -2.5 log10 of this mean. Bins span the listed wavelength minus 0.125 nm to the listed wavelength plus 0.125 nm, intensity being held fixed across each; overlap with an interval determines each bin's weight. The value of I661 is 0.21 mag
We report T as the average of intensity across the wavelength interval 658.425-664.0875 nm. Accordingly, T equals 10.6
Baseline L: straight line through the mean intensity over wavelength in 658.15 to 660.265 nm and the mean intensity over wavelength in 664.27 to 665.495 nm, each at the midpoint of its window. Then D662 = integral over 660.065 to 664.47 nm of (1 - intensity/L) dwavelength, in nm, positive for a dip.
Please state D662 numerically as 0.53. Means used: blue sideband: 14.2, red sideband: 9.61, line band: 10.2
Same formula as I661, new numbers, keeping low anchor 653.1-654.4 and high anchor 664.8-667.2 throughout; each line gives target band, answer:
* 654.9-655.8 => -0.24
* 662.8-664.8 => -0.05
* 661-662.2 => -0.07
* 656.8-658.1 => -0.13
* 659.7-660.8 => -0.09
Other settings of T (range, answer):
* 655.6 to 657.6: 34.5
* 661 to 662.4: 10.2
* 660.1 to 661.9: 10.4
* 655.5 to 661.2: 20.6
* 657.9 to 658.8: 22.5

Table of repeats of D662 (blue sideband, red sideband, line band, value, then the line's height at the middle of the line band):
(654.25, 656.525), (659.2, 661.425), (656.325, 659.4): 0.373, 21.7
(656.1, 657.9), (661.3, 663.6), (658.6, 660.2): 0.905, 22.7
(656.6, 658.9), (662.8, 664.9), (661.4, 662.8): 0.170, 11.4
